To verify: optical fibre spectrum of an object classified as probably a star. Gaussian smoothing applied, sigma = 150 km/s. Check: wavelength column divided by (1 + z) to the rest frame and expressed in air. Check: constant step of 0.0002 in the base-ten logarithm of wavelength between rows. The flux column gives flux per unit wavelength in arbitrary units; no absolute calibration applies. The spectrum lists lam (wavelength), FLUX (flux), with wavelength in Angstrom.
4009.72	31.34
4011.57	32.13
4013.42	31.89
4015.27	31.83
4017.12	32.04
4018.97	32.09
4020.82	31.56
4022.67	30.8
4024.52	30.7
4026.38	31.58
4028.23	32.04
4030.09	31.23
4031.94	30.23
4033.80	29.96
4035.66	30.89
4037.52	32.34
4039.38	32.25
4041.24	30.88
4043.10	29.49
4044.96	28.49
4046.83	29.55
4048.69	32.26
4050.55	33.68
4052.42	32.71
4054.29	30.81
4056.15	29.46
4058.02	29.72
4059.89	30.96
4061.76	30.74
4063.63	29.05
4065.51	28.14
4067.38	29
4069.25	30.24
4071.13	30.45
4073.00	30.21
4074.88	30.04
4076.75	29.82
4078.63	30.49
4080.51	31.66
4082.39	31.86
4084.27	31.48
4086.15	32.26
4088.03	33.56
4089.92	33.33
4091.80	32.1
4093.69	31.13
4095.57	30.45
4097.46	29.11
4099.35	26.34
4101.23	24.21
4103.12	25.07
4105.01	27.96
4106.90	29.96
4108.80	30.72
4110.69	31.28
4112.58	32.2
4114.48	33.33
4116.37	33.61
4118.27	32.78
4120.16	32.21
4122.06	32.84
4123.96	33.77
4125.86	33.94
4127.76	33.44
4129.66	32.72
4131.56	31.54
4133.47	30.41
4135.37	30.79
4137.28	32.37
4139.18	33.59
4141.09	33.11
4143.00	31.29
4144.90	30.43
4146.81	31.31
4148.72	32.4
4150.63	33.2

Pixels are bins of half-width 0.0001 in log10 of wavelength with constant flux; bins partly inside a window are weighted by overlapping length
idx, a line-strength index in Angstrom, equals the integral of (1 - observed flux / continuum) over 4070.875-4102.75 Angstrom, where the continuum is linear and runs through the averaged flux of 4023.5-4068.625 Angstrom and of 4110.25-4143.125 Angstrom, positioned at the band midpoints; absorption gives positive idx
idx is 1.2 Angstrom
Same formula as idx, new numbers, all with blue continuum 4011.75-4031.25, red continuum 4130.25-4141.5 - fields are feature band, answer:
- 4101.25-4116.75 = 0.9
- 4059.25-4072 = 0.8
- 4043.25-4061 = 0.5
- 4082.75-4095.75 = -0.1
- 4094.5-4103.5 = 1.3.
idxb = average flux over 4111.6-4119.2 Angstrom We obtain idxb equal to 33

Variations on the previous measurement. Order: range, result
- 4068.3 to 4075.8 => 30.2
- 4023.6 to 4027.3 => 31.1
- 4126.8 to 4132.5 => 32.6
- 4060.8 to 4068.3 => 29.2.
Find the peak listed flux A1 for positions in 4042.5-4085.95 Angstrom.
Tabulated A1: 33.68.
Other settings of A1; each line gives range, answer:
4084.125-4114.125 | 33.56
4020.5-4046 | 32.34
